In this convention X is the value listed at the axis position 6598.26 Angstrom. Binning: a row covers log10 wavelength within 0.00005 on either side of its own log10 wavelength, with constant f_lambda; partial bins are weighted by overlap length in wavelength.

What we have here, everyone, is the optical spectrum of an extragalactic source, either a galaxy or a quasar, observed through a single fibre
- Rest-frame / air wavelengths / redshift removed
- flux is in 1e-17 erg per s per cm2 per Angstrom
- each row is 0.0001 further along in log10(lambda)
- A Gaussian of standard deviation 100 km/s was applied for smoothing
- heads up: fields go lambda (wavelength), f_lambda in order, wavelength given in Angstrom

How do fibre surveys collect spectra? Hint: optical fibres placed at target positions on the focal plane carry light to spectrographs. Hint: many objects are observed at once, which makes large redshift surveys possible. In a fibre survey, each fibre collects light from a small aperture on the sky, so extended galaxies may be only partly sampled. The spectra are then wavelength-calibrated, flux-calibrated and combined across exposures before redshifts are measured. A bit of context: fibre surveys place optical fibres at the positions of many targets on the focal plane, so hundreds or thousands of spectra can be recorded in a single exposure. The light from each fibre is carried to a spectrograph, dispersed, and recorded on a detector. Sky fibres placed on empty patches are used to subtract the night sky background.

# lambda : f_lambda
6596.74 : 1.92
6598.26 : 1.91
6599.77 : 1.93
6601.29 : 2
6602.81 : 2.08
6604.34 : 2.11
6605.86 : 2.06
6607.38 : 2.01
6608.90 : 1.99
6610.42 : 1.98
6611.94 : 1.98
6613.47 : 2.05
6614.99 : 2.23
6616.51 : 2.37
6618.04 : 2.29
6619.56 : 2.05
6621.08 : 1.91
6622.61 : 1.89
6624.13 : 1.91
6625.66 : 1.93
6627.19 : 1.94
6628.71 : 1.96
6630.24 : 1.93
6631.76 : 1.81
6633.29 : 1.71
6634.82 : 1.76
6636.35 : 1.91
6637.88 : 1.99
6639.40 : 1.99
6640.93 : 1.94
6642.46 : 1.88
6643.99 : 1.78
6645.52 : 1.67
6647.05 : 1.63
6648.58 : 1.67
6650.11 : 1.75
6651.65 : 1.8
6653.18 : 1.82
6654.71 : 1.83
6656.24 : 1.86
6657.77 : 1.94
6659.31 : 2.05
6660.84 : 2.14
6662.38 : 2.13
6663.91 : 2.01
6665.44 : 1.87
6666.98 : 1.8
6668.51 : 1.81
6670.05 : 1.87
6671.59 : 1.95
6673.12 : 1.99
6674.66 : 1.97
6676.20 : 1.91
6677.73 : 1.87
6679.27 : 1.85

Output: 1.91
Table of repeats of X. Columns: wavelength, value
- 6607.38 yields 2.01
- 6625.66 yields 1.93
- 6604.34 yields 2.11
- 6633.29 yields 1.71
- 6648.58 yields 1.67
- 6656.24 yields 1.86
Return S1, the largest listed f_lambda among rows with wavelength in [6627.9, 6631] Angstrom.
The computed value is 1.96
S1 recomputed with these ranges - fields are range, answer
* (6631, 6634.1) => 1.81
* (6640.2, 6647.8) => 1.94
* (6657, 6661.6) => 2.14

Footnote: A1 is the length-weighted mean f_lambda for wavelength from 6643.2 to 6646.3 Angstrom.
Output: 1.73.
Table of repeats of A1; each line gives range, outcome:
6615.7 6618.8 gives 2.33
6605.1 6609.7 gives 2.02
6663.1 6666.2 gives 1.95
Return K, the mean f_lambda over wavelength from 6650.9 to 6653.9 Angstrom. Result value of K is 1.81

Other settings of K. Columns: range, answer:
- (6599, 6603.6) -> 2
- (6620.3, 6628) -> 1.92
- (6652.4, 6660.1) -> 1.9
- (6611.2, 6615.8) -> 2.09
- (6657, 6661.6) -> 2.04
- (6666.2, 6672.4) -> 1.86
